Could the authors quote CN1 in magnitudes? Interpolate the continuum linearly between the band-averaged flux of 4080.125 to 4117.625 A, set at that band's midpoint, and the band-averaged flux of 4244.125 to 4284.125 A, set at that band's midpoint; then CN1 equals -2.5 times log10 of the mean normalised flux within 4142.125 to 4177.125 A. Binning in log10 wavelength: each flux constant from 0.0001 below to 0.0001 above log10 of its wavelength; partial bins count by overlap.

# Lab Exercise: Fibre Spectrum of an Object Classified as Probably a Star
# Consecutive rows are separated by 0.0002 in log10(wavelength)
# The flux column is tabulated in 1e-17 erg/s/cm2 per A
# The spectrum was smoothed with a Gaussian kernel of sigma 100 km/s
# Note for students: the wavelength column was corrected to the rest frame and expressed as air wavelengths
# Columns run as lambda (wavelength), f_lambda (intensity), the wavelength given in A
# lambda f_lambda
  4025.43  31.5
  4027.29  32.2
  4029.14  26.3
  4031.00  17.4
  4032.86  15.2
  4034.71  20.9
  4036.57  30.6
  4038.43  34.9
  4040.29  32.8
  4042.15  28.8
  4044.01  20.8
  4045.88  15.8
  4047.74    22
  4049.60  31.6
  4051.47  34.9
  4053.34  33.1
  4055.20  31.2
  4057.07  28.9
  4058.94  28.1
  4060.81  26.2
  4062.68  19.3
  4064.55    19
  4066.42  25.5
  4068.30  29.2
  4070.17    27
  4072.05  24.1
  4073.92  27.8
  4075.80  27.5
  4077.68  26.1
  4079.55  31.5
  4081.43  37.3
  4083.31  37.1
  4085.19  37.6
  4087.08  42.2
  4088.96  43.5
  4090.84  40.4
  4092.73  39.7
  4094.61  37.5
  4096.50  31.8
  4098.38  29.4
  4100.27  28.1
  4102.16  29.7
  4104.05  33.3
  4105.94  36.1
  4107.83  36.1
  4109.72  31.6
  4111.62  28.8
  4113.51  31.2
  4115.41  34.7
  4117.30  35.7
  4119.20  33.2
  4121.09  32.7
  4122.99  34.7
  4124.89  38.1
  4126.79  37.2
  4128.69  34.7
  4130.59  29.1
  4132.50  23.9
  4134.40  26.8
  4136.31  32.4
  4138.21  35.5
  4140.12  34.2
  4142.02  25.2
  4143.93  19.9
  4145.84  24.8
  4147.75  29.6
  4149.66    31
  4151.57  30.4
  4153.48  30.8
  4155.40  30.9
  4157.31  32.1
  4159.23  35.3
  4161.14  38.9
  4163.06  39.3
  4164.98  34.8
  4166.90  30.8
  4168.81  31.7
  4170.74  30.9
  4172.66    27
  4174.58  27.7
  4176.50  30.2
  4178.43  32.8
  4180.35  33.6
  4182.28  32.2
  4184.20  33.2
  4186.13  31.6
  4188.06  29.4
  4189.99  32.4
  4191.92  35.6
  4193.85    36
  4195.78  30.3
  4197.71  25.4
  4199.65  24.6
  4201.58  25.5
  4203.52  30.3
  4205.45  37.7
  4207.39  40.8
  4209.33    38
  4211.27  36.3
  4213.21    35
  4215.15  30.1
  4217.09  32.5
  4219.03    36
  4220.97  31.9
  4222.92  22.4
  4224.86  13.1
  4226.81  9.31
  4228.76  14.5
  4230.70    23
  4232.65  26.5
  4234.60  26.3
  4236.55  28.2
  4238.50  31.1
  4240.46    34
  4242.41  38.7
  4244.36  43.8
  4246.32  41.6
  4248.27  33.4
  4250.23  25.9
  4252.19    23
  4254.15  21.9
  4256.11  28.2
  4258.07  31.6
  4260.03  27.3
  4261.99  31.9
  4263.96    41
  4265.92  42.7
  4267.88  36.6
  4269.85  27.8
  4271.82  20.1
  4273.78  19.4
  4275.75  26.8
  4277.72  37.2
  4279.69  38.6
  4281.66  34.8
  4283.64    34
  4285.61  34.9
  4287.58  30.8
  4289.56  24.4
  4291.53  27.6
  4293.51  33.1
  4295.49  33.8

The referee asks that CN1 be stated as 0.100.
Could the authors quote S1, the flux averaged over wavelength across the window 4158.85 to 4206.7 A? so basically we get 31.9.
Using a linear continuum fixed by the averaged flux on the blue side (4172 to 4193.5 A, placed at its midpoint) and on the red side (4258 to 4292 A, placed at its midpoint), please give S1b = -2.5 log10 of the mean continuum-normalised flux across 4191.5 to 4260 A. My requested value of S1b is 0.07 mag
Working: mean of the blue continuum 31.6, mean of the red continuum 31.6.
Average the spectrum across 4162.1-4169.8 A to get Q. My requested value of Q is 34.1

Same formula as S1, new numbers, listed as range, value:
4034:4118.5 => 30.7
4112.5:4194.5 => 31.9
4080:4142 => 34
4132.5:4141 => 31.3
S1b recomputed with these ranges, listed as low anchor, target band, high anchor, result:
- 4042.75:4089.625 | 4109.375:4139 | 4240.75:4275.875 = -0.098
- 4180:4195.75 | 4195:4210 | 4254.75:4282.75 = 0.038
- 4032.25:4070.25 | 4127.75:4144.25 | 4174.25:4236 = -0.047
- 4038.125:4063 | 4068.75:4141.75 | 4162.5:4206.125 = -0.133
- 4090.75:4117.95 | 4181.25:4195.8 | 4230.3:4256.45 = -0.035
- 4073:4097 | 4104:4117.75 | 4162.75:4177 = 0.026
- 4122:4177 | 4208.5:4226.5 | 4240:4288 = 0.074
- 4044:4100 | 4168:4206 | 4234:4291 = 0.010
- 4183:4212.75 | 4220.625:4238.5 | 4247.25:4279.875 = 0.390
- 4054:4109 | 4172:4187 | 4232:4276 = 0.000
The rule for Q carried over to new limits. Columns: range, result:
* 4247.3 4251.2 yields 29.6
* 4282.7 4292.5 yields 30.4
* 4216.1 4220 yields 34.3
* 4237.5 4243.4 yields 34.6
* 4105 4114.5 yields 32.7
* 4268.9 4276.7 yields 23.5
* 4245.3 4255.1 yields 29.2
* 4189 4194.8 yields 34.6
